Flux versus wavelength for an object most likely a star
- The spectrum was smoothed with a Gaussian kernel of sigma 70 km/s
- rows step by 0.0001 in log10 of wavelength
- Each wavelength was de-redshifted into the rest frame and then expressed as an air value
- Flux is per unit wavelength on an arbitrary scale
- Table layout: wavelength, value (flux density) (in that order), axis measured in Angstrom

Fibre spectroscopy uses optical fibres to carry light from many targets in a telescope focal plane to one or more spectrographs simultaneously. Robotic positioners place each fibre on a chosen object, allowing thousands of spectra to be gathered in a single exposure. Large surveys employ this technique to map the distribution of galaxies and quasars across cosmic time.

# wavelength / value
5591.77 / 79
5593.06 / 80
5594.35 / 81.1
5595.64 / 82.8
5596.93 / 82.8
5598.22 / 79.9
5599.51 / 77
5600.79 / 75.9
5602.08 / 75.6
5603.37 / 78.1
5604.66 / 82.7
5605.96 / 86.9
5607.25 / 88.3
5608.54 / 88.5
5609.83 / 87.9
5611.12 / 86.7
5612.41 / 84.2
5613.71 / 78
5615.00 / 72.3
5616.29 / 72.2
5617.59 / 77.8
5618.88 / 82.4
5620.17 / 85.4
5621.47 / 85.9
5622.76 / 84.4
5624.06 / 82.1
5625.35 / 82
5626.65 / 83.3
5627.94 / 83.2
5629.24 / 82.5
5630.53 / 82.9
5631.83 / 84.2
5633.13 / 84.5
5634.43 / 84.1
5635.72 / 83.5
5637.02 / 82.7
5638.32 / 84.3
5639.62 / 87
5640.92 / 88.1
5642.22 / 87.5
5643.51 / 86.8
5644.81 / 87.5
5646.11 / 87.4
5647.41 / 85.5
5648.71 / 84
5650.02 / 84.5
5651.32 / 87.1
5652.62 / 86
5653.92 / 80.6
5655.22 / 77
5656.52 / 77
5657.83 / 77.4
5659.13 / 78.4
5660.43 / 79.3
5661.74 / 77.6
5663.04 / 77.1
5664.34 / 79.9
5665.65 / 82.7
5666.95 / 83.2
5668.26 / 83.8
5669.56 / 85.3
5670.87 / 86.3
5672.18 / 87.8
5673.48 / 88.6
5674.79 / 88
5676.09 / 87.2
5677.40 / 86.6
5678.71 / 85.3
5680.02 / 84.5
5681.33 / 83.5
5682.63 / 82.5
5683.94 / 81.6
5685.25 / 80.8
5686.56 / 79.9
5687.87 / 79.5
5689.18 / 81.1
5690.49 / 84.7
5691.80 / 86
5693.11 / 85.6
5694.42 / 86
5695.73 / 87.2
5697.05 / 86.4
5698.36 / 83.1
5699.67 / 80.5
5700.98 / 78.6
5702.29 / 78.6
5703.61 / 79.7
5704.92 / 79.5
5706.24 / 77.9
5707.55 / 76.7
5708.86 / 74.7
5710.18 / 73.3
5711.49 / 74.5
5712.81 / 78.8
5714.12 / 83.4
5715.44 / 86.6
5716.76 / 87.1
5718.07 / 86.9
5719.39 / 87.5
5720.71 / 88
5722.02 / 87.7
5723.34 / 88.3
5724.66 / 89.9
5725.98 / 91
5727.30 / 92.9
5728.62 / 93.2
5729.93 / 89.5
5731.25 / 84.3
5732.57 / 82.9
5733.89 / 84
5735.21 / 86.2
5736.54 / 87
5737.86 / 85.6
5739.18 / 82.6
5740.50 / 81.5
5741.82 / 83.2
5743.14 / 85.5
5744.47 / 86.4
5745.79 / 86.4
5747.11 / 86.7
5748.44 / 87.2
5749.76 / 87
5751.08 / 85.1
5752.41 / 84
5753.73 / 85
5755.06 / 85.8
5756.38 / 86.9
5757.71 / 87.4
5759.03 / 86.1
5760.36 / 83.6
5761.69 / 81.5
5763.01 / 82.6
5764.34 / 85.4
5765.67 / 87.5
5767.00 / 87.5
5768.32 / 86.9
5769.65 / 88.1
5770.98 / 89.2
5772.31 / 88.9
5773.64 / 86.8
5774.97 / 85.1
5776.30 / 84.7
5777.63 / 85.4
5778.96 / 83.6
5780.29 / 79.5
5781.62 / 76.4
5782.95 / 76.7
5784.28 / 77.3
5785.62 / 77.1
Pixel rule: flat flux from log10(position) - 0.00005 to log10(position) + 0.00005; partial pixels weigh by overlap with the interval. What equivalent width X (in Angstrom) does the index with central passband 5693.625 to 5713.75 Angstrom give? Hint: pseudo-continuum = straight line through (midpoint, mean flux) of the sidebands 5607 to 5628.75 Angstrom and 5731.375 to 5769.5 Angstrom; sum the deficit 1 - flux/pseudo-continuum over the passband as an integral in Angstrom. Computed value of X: 1.08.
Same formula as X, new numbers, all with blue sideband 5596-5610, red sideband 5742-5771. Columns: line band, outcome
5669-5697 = -0.2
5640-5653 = -0.5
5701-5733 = 0.4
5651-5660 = 0.3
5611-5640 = 0.1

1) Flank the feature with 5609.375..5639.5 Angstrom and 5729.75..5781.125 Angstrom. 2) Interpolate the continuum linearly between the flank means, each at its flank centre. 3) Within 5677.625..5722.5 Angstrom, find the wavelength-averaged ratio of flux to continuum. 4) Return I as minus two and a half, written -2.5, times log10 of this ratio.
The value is 0.02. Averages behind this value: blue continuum 82.5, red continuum 85.4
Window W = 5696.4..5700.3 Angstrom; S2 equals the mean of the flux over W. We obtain 83.4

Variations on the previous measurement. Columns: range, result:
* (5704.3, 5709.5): 77.2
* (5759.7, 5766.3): 84.1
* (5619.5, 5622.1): 85.6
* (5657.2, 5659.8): 78.1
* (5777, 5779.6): 84.5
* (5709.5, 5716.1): 79.2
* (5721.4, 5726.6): 89.1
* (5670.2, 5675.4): 87.6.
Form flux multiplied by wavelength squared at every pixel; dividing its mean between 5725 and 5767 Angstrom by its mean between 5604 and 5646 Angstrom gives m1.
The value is 1.07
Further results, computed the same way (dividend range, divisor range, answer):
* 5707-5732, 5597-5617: 1.09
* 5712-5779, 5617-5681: 1.07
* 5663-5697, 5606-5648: 1.02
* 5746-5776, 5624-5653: 1.06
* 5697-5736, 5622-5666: 1.03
